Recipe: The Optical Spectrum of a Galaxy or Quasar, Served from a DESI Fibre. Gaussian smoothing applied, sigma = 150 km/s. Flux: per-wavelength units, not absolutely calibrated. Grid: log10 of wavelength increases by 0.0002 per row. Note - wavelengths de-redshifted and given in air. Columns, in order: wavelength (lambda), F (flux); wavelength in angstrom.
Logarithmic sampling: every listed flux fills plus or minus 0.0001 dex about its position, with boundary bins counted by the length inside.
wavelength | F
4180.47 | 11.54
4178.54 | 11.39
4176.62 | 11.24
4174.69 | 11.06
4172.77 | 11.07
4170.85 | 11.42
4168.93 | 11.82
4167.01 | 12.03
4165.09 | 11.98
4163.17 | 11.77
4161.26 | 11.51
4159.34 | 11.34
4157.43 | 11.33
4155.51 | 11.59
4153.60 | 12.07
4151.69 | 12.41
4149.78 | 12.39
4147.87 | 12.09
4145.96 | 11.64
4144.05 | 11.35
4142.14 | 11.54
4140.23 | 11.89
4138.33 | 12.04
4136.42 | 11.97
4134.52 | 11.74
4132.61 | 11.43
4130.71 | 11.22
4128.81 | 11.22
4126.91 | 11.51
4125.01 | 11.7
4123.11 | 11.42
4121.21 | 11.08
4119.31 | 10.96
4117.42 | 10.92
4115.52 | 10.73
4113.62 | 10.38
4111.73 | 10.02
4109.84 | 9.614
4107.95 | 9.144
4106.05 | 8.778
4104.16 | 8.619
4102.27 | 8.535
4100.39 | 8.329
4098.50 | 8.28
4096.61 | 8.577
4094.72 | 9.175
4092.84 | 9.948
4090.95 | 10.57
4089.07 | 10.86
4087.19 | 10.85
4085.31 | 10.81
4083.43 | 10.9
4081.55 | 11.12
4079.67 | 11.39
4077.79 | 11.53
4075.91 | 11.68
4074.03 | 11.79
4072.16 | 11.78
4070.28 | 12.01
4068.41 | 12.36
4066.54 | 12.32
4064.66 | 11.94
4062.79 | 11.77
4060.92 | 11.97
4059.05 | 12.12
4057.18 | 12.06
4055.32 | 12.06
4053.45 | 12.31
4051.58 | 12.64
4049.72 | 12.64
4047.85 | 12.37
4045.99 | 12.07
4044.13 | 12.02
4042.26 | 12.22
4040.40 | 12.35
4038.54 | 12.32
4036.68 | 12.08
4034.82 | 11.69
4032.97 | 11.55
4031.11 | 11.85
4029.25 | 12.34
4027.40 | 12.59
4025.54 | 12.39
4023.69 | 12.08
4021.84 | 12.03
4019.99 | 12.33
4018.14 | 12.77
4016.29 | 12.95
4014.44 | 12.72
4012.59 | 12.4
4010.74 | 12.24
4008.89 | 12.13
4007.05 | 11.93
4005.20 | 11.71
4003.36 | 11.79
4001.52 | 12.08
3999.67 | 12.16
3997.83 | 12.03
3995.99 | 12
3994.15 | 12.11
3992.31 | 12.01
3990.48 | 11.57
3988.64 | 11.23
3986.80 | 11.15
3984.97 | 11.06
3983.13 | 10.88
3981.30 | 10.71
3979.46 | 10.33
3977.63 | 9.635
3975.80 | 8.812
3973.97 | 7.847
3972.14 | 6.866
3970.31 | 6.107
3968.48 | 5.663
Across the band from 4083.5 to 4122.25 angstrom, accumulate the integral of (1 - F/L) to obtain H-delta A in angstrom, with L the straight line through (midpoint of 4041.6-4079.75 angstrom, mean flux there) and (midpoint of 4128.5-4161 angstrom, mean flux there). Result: 6.70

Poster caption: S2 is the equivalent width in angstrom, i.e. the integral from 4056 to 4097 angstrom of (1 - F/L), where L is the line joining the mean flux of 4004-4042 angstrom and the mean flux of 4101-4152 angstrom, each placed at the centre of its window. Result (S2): 1.0 angstrom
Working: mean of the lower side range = 12.2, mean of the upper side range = 10.9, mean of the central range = 11.3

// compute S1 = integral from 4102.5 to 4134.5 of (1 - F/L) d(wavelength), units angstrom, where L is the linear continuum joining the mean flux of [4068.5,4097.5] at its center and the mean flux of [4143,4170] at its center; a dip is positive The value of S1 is 2.30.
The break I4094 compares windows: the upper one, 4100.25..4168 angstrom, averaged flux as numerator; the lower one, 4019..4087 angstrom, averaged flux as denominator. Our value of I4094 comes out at 0.9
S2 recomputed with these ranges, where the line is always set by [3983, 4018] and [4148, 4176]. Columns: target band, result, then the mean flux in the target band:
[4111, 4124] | 1.1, 10.8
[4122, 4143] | 0.3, 11.6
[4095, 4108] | 3.5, 8.6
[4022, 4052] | -0.8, 12.2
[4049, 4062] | -0.4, 12.3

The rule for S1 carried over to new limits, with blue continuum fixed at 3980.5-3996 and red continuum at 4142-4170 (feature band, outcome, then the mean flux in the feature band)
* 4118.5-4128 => 0.3 angstrom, 11.3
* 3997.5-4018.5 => -1.5 angstrom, 12.2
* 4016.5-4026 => -0.7 angstrom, 12.4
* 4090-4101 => 2.3 angstrom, 9.17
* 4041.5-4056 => -1.0 angstrom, 12.3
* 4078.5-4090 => 0.6 angstrom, 11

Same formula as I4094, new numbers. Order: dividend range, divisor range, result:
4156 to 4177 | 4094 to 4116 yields 1.26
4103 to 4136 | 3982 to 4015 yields 0.90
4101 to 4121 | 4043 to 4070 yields 0.80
